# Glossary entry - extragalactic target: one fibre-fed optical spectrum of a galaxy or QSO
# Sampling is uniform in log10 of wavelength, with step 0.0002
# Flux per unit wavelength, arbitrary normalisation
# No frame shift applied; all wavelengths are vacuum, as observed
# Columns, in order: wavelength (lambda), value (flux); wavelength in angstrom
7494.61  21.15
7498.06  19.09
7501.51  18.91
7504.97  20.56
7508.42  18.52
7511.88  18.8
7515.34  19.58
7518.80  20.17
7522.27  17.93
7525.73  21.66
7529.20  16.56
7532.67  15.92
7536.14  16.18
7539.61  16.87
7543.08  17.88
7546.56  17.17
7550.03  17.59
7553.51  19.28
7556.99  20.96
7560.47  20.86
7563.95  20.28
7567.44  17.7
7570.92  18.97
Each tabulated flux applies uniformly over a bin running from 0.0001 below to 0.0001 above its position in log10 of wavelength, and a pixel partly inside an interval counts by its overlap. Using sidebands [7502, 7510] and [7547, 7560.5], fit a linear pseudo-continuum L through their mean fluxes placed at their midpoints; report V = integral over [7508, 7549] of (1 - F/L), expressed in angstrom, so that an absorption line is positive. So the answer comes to 2.8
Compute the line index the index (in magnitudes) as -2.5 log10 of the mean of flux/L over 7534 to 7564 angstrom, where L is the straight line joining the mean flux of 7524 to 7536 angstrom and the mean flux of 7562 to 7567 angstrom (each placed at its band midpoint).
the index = 0.02 mag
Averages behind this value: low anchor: 17.8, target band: 18.4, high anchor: 19.6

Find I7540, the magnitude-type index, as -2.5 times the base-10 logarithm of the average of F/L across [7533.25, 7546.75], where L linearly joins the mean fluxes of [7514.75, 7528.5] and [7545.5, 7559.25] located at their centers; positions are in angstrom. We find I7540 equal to 0.137 mag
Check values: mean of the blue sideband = 19.6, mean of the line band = 16.9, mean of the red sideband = 18.9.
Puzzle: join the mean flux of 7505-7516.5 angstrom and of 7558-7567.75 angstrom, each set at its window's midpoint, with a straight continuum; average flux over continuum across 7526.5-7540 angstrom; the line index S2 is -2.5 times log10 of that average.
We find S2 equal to 0.170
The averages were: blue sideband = 19.2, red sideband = 20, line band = 16.7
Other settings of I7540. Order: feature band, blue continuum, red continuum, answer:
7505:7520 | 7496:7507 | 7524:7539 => -0.03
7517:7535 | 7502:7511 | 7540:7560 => 0.04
